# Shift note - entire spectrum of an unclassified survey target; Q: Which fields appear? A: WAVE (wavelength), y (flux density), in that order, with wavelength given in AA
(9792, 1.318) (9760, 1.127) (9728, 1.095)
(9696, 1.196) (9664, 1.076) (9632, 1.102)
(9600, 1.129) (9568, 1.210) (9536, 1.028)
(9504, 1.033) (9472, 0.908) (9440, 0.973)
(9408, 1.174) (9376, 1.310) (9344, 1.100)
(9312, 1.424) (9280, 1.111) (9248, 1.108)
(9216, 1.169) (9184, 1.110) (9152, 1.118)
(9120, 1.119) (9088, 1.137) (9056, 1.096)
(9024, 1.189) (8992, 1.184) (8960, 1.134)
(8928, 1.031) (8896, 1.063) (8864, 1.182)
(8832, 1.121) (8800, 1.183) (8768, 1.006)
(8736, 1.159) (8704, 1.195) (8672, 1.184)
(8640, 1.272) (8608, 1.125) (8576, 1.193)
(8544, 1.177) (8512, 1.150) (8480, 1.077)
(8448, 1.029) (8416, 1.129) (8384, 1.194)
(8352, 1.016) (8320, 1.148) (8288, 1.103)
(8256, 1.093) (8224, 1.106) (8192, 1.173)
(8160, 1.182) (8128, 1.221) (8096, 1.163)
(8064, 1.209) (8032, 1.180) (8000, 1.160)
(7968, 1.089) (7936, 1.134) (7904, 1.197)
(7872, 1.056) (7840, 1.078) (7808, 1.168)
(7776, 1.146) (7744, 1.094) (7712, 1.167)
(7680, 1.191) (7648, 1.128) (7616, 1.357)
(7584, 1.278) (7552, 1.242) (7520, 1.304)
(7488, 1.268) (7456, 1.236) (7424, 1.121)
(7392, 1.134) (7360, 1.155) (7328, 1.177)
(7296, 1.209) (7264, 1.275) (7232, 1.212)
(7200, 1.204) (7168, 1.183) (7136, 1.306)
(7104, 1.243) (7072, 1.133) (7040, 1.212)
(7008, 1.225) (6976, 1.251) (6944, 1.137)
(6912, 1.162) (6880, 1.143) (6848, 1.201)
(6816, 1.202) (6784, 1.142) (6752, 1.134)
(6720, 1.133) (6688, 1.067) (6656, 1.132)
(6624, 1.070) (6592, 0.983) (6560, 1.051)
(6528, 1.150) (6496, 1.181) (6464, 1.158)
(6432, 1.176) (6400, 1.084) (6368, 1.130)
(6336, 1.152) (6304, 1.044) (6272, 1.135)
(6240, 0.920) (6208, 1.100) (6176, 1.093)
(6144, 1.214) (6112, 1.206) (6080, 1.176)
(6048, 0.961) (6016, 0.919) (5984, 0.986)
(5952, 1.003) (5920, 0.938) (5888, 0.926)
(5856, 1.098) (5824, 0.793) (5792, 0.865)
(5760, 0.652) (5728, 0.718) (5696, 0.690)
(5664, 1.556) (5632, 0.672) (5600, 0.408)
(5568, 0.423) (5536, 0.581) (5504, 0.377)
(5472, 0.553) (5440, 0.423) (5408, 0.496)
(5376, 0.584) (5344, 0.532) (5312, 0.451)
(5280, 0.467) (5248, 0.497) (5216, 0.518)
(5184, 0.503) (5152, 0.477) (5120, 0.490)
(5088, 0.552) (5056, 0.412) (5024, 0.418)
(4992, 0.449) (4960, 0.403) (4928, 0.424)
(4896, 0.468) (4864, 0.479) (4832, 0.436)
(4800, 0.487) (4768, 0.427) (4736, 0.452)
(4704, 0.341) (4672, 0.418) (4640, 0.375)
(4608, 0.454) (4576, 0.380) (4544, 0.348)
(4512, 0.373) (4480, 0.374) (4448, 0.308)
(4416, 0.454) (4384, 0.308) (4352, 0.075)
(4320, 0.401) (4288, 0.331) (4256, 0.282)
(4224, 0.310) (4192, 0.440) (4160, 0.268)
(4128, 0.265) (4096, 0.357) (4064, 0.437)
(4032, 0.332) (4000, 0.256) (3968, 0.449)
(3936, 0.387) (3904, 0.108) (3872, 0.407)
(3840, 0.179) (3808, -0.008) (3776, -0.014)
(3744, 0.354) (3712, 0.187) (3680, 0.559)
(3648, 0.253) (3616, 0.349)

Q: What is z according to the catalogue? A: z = 0.52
